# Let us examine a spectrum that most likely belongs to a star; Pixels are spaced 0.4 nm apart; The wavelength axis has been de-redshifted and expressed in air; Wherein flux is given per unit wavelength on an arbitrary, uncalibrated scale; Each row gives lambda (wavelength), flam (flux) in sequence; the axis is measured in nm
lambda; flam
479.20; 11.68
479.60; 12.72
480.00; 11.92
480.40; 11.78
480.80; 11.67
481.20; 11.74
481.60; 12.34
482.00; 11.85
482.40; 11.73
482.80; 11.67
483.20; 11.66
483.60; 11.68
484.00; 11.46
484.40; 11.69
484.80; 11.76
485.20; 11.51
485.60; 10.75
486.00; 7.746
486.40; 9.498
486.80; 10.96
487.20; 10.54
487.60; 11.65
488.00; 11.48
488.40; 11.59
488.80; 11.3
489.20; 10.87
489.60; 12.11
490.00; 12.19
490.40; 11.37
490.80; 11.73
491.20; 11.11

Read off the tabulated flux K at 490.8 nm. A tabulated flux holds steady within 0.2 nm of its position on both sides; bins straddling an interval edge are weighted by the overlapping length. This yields 11.73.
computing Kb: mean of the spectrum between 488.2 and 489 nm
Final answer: 11.4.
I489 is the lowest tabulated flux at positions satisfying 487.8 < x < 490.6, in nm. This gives 10.87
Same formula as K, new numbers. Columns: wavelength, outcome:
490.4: 11.37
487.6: 11.65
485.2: 11.51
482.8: 11.67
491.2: 11.11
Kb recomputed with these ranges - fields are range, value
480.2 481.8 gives 11.9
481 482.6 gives 11.9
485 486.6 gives 9.88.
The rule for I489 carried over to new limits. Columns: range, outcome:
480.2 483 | 11.67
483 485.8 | 10.75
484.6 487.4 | 7.746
